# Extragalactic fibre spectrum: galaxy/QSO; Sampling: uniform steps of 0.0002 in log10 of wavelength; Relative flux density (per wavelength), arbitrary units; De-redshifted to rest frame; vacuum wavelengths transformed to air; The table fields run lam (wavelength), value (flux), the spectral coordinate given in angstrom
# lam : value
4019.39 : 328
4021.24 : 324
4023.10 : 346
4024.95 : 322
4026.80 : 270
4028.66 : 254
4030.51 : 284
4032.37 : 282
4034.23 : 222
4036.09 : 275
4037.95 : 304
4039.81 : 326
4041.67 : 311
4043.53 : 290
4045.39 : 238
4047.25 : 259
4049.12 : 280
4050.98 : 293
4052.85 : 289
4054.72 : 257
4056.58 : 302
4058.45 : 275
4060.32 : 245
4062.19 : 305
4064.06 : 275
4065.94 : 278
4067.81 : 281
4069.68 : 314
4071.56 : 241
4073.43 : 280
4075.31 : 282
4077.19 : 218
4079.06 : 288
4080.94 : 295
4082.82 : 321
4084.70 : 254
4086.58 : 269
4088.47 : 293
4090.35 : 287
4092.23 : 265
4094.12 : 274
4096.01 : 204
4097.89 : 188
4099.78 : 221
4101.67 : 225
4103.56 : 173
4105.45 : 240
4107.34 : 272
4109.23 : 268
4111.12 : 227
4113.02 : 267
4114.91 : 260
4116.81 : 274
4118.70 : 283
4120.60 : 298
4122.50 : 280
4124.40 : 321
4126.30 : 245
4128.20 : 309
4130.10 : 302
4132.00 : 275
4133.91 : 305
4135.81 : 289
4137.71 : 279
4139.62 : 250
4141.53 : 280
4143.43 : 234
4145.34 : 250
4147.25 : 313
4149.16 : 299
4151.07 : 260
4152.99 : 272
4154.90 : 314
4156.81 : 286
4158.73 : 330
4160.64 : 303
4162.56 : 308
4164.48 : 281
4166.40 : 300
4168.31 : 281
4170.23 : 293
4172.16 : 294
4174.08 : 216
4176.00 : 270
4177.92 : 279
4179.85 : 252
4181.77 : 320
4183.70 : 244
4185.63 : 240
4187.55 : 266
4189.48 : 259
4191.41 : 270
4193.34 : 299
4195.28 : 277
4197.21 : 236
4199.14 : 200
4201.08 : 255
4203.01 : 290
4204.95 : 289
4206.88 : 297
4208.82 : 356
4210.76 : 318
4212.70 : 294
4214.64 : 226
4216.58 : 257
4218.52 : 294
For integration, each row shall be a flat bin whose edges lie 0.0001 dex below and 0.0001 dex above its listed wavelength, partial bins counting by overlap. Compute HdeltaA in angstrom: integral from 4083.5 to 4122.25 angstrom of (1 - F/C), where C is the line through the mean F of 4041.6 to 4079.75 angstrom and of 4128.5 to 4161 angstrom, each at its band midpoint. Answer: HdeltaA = 3.8 angstrom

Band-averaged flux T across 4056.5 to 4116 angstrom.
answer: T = 261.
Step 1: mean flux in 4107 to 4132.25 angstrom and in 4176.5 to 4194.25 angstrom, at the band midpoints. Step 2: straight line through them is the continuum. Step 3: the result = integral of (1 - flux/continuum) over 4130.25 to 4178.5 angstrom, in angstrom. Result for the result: -1.7 angstrom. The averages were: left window 277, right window 270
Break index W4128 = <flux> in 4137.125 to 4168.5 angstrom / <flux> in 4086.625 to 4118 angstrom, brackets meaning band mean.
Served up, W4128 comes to 1.15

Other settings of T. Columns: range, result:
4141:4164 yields 287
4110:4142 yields 279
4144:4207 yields 276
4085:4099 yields 254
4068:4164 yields 272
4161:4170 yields 293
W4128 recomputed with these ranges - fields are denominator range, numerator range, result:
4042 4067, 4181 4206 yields 0.96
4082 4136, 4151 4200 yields 1.04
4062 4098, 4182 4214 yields 1.01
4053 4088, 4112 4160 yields 1.02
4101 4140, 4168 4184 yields 1.01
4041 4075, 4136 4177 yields 1.01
